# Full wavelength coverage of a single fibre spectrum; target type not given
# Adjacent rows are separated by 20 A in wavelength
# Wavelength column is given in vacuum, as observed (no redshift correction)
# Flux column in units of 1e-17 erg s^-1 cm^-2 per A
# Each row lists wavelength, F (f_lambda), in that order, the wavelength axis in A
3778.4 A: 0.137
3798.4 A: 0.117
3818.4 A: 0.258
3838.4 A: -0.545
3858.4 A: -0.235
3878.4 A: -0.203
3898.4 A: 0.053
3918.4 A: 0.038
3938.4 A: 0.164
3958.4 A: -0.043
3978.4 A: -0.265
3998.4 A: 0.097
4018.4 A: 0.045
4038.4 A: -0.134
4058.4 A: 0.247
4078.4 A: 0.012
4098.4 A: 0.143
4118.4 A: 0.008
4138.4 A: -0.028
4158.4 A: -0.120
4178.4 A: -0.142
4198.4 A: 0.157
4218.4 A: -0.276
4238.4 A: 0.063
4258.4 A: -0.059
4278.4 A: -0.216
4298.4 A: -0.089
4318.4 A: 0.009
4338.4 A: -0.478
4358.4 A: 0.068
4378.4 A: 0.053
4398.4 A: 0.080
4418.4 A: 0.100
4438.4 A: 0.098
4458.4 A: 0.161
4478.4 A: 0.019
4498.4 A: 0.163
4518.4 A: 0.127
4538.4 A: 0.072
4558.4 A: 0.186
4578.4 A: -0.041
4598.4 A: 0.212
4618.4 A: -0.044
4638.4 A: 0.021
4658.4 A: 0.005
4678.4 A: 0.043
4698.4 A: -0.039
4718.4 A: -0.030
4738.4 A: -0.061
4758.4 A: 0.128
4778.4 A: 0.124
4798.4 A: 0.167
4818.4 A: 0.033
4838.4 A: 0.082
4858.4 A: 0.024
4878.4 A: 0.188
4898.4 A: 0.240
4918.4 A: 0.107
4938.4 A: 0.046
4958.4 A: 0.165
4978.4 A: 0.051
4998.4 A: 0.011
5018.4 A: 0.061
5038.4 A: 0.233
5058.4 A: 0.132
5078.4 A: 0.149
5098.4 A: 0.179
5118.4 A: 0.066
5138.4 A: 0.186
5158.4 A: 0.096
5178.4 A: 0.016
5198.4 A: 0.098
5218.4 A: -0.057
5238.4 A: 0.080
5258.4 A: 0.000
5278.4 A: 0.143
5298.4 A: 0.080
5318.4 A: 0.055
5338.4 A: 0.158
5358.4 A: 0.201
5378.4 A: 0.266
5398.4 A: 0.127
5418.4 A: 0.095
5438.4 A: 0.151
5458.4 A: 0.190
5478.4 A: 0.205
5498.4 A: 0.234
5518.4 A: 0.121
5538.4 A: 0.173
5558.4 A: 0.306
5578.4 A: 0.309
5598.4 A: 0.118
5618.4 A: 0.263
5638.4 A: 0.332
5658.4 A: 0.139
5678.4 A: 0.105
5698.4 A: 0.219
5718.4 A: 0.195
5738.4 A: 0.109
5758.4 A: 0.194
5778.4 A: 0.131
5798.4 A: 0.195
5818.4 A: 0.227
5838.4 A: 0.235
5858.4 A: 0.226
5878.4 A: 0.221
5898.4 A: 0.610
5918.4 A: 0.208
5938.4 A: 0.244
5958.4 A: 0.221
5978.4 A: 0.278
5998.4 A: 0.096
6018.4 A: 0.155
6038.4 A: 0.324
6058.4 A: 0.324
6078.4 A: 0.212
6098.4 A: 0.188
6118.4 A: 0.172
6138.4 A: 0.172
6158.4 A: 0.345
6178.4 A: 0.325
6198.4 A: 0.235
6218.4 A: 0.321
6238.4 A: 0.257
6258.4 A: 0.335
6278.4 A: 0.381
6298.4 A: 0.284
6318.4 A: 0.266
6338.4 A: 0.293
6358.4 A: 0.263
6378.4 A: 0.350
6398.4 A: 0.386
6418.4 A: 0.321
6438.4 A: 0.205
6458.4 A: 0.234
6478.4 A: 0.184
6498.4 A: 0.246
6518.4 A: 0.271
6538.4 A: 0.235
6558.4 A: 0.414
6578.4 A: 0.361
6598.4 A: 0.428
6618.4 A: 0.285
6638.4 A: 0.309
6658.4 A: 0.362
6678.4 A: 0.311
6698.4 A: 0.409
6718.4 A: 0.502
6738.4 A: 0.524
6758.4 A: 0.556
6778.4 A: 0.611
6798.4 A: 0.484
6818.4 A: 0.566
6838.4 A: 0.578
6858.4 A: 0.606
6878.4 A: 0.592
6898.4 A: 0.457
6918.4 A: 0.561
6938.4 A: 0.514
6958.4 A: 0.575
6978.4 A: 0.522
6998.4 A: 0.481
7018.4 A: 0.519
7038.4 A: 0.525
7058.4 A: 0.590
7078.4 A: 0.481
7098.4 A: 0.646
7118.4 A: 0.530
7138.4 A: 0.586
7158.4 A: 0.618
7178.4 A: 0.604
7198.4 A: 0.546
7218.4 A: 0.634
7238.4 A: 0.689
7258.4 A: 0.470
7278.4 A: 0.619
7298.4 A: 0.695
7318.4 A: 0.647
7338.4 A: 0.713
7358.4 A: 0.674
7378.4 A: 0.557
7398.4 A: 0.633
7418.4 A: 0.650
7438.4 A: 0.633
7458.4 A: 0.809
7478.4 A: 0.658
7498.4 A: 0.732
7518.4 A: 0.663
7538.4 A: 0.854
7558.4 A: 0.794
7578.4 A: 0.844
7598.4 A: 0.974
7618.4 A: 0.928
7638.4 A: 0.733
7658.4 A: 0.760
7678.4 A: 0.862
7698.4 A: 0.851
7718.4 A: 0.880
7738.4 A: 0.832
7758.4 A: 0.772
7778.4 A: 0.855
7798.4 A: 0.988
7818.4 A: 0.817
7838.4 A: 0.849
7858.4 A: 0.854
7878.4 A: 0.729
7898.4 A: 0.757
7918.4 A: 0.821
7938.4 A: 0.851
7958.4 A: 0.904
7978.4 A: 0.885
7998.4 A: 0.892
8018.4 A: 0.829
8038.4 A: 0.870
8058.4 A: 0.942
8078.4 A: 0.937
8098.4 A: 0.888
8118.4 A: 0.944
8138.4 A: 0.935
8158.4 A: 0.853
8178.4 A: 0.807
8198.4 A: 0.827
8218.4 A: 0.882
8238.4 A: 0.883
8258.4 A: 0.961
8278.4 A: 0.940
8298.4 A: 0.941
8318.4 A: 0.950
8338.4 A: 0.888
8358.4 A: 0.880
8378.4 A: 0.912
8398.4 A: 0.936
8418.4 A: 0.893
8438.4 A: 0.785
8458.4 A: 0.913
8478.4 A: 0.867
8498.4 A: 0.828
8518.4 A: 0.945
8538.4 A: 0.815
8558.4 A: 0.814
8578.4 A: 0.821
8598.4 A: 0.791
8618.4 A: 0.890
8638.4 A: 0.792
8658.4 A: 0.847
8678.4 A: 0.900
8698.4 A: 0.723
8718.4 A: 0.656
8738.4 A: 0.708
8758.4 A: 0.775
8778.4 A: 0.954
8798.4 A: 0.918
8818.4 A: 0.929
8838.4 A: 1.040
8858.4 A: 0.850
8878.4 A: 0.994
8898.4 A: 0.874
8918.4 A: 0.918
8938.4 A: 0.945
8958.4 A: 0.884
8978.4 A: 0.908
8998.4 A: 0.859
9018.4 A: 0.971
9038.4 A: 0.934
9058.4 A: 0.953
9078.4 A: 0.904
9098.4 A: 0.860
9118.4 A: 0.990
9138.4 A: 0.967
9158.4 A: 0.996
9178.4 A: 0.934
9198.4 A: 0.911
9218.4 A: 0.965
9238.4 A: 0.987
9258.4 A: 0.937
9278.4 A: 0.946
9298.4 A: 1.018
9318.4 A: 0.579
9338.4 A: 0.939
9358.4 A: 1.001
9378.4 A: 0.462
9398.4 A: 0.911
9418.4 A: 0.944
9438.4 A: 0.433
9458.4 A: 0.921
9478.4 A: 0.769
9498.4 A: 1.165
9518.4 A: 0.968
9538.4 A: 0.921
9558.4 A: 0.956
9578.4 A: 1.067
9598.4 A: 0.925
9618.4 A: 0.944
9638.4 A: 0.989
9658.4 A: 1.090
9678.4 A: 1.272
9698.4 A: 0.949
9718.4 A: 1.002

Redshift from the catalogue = 0.684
